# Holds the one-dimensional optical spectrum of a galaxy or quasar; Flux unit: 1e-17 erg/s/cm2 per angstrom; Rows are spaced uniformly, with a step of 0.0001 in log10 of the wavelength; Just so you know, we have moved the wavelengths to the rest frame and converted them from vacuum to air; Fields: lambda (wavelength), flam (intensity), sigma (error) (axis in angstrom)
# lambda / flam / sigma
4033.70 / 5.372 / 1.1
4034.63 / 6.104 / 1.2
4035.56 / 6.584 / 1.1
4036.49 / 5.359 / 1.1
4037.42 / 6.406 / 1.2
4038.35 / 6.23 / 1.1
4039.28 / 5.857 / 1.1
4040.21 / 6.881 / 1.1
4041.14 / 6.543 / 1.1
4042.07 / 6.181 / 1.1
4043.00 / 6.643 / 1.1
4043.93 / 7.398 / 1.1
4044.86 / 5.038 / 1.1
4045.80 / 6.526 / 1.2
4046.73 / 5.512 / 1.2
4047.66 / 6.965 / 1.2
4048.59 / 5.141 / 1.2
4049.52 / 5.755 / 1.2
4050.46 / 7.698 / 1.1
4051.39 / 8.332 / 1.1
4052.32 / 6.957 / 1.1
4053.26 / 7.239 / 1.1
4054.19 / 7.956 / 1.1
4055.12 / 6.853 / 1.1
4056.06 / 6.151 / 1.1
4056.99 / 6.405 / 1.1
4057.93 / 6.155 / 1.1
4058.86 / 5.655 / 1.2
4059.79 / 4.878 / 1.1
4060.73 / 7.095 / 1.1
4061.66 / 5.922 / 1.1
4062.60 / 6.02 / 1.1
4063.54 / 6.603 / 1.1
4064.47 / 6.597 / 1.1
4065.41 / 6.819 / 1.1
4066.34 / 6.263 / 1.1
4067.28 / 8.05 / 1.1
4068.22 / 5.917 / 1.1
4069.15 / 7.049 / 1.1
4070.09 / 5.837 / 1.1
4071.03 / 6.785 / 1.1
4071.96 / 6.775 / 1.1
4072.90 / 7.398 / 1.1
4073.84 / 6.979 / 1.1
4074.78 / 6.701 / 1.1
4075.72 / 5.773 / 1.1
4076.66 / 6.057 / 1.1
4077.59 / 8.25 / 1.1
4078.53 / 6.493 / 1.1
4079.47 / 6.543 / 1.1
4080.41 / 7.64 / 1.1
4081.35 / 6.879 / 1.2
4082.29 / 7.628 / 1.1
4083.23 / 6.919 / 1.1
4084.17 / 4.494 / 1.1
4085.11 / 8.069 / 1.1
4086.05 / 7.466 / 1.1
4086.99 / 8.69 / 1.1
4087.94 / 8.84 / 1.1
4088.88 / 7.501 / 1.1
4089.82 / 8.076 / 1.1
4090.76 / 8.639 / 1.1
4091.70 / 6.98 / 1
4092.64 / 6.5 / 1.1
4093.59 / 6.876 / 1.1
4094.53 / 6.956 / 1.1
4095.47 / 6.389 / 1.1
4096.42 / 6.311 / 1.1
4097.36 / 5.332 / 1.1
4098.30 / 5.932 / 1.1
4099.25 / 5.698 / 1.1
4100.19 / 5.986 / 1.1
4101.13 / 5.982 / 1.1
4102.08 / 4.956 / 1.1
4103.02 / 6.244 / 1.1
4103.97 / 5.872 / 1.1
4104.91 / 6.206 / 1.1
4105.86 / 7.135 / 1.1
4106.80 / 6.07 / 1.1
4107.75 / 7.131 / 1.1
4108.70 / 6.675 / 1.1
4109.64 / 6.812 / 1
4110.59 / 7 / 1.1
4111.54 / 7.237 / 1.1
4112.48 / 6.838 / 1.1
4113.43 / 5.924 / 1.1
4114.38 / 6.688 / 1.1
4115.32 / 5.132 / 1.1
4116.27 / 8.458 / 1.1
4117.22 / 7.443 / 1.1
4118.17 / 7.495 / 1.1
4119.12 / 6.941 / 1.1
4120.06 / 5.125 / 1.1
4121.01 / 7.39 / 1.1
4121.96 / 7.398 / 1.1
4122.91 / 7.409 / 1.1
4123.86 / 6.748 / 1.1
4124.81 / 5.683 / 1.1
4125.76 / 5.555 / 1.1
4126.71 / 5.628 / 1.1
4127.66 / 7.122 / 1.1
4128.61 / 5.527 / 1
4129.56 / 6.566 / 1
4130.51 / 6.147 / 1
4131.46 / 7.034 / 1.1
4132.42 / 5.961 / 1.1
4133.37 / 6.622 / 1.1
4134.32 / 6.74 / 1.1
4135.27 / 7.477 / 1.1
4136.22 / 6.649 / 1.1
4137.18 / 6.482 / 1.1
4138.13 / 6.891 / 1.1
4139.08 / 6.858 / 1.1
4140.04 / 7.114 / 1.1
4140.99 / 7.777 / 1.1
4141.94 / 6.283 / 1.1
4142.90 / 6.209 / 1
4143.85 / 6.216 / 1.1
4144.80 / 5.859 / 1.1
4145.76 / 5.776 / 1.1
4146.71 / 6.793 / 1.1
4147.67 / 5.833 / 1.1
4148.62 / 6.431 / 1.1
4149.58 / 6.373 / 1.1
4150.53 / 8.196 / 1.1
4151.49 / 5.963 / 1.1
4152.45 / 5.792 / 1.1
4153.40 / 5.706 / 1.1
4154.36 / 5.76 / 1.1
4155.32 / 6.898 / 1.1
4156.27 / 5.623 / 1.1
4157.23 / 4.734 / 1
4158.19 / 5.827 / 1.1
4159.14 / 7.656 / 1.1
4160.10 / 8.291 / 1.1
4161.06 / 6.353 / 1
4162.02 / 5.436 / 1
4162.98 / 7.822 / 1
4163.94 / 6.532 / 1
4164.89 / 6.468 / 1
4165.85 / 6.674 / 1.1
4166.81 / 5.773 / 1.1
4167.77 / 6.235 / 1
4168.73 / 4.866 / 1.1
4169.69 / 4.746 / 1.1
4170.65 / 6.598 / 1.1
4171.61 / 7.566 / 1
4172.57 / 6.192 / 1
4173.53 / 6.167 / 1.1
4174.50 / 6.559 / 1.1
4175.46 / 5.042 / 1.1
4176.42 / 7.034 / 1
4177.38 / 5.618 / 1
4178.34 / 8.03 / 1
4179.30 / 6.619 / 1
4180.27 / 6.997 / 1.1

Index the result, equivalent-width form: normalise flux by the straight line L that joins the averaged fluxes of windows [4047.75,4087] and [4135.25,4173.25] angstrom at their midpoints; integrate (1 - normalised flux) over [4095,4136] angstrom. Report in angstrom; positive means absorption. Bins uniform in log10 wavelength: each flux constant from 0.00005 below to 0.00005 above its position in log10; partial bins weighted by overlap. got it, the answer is 0.5 angstrom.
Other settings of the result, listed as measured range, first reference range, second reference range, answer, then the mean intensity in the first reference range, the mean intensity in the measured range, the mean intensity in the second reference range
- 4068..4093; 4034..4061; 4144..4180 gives -2.7 angstrom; 6.42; 7.09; 6.32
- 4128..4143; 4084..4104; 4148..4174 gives -0.4 angstrom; 6.77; 6.66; 6.32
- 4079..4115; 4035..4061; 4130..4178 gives -1.9 angstrom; 6.44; 6.76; 6.4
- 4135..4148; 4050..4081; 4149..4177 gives -0.4 angstrom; 6.72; 6.58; 6.3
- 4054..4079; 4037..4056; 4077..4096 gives 1.4 angstrom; 6.6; 6.56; 7.28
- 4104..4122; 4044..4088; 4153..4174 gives -0.7 angstrom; 6.7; 6.76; 6.27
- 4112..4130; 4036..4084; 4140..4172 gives -0.4 angstrom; 6.57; 6.59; 6.35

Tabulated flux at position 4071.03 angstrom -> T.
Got 6.785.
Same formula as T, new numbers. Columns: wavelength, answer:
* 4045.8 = 6.526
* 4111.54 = 7.237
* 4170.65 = 6.598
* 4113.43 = 5.924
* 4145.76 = 5.776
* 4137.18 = 6.482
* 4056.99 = 6.405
